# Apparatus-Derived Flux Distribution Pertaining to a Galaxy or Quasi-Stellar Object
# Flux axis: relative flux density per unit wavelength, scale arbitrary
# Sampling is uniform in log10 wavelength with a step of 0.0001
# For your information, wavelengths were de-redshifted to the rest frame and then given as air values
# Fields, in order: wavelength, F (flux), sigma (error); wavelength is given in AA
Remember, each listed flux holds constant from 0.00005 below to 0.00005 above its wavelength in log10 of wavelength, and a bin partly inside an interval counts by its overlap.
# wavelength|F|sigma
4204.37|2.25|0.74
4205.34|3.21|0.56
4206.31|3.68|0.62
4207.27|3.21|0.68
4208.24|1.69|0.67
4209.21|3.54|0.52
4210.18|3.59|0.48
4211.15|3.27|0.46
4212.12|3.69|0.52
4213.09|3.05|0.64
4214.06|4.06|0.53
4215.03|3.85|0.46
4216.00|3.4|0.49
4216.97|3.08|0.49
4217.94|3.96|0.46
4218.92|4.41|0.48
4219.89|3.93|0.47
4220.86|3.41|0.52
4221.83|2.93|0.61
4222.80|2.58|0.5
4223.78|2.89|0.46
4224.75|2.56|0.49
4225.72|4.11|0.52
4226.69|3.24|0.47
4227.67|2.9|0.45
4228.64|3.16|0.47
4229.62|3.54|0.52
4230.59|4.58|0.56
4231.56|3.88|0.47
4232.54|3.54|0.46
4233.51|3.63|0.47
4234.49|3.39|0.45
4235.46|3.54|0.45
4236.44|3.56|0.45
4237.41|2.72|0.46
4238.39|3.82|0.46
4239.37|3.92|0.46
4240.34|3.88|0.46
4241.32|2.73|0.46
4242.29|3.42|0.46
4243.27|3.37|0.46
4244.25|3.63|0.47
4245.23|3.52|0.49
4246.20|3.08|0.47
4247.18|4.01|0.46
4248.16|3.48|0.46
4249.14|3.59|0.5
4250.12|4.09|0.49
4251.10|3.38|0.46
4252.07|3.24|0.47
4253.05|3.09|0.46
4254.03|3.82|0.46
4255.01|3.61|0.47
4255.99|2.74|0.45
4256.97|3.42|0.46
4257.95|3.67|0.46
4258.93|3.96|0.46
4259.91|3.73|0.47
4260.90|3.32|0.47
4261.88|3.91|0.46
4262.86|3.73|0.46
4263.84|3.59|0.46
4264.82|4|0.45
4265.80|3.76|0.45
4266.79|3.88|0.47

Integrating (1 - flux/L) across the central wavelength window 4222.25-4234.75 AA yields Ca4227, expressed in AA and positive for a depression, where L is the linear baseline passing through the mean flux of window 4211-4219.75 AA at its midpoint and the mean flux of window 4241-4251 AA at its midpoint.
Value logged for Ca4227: 0.73 AA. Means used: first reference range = 3.67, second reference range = 3.5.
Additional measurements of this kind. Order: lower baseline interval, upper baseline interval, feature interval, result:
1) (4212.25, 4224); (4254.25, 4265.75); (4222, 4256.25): 1.1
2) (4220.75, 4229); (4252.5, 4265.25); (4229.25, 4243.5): -1.5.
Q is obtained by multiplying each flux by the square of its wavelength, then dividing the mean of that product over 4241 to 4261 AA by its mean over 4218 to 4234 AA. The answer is 1.0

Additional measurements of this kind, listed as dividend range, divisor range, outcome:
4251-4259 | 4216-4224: 1.02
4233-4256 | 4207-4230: 1.06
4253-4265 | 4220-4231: 1.11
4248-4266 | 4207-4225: 1.10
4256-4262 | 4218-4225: 1.10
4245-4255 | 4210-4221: 0.98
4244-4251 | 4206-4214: 1.13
